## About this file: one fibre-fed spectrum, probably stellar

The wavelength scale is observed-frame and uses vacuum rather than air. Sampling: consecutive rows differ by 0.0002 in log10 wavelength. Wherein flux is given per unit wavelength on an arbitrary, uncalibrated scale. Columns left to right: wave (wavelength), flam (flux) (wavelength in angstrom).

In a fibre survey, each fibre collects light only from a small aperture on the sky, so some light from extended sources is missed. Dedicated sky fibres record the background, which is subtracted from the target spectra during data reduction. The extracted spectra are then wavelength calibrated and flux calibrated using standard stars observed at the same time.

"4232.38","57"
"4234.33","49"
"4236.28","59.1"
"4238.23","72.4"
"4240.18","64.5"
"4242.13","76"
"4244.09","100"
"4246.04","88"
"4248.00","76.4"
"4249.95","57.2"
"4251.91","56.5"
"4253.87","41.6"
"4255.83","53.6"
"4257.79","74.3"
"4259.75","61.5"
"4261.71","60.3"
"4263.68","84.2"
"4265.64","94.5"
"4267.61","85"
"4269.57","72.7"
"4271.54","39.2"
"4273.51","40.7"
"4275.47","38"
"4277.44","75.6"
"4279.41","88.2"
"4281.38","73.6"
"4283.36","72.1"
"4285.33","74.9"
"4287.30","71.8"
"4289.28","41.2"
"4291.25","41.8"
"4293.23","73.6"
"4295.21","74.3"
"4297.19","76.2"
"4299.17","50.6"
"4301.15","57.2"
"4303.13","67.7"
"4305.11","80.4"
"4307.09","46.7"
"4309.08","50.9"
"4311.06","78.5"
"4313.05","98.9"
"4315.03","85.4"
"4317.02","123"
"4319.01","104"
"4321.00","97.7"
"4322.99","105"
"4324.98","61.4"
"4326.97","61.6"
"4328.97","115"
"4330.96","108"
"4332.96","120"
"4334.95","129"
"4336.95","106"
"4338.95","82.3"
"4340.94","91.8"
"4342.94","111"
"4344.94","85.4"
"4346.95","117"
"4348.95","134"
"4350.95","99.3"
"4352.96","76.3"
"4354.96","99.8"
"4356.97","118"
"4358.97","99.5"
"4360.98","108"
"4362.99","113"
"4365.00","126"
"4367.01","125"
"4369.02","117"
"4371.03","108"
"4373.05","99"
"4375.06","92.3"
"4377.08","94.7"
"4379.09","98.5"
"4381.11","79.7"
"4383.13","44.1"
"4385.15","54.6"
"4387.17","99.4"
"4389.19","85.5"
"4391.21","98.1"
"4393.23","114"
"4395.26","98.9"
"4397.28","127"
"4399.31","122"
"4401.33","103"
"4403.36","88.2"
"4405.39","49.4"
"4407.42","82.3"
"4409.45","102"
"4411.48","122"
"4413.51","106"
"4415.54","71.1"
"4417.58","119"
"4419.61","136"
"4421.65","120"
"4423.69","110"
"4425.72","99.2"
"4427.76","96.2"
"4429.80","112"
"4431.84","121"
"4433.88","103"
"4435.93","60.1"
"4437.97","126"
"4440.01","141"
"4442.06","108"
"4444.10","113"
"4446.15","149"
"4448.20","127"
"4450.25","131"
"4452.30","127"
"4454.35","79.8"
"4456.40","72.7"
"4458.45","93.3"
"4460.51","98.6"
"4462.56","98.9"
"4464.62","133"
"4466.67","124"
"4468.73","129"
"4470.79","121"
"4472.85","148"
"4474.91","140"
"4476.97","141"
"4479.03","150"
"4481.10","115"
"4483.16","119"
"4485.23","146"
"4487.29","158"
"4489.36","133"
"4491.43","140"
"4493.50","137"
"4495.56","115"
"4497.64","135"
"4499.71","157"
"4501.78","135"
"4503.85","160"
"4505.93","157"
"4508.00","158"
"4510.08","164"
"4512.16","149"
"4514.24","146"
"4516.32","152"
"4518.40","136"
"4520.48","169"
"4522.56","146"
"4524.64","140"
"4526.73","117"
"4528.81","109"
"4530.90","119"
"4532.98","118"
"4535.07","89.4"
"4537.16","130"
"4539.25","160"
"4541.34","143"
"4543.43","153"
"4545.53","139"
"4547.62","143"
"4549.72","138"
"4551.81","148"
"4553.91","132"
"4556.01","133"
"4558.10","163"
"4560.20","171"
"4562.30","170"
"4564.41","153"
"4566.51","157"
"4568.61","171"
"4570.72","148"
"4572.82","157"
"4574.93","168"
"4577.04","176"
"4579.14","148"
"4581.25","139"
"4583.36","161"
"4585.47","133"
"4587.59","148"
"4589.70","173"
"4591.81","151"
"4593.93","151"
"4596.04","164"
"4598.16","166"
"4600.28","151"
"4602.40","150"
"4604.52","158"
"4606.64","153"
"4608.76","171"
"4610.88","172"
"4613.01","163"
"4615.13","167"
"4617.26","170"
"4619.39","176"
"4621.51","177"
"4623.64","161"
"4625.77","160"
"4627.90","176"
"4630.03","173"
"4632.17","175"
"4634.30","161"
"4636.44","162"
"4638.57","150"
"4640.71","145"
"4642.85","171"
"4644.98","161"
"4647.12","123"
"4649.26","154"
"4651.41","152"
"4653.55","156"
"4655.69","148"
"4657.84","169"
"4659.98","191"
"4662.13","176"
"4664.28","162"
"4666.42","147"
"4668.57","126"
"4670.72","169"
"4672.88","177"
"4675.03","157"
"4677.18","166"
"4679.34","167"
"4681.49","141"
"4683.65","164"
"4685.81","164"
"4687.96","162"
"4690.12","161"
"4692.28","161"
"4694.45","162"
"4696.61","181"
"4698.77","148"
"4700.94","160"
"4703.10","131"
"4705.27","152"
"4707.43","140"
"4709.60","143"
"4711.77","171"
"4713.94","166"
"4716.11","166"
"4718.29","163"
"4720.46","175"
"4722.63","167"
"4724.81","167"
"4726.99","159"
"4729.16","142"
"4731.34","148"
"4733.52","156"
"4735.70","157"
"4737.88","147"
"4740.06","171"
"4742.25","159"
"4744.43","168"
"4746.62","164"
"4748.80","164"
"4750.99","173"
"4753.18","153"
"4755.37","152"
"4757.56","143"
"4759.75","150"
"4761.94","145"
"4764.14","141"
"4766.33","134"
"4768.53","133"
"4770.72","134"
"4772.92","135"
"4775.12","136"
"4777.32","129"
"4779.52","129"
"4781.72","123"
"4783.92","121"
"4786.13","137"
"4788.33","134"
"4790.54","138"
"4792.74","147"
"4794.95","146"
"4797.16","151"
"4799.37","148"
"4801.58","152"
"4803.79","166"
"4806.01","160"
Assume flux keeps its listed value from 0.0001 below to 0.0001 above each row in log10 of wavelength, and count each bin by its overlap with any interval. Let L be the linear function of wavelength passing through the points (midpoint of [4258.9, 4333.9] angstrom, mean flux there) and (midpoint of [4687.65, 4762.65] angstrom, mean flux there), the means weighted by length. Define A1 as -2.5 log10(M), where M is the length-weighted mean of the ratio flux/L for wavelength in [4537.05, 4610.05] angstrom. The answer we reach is -0.19 mag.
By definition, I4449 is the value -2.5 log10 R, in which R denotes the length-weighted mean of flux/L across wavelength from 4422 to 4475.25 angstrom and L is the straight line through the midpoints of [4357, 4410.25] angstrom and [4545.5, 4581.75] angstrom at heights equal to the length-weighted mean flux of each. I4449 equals 0.04 mag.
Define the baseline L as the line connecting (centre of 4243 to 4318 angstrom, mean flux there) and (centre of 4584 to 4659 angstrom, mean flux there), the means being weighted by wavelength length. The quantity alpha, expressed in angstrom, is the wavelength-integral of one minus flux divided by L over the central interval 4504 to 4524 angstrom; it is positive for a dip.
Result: -3.3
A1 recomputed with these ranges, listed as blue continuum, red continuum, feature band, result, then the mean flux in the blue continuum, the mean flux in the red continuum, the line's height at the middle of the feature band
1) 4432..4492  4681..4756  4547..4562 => -0.101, 121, 159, 135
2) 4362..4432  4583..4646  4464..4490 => -0.101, 101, 162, 123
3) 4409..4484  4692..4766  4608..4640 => -0.182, 115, 157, 141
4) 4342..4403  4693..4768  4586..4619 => -0.174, 101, 156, 137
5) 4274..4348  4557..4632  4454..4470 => 0.185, 81.9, 161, 124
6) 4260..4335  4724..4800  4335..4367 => -0.248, 76.1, 147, 84.2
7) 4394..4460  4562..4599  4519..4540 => 0.087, 107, 157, 140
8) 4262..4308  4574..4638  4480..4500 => -0.062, 66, 162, 127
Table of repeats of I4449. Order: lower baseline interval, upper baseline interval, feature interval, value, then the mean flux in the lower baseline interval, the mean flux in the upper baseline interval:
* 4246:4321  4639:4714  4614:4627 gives -0.16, 69.4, 158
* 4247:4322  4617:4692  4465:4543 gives -0.12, 69.5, 161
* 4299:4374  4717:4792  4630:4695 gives -0.16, 96.8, 148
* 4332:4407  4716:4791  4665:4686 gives -0.14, 100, 149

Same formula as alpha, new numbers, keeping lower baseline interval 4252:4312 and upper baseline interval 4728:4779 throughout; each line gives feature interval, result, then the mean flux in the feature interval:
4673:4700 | -4.86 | 162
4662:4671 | -1.30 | 153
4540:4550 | -2.90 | 144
